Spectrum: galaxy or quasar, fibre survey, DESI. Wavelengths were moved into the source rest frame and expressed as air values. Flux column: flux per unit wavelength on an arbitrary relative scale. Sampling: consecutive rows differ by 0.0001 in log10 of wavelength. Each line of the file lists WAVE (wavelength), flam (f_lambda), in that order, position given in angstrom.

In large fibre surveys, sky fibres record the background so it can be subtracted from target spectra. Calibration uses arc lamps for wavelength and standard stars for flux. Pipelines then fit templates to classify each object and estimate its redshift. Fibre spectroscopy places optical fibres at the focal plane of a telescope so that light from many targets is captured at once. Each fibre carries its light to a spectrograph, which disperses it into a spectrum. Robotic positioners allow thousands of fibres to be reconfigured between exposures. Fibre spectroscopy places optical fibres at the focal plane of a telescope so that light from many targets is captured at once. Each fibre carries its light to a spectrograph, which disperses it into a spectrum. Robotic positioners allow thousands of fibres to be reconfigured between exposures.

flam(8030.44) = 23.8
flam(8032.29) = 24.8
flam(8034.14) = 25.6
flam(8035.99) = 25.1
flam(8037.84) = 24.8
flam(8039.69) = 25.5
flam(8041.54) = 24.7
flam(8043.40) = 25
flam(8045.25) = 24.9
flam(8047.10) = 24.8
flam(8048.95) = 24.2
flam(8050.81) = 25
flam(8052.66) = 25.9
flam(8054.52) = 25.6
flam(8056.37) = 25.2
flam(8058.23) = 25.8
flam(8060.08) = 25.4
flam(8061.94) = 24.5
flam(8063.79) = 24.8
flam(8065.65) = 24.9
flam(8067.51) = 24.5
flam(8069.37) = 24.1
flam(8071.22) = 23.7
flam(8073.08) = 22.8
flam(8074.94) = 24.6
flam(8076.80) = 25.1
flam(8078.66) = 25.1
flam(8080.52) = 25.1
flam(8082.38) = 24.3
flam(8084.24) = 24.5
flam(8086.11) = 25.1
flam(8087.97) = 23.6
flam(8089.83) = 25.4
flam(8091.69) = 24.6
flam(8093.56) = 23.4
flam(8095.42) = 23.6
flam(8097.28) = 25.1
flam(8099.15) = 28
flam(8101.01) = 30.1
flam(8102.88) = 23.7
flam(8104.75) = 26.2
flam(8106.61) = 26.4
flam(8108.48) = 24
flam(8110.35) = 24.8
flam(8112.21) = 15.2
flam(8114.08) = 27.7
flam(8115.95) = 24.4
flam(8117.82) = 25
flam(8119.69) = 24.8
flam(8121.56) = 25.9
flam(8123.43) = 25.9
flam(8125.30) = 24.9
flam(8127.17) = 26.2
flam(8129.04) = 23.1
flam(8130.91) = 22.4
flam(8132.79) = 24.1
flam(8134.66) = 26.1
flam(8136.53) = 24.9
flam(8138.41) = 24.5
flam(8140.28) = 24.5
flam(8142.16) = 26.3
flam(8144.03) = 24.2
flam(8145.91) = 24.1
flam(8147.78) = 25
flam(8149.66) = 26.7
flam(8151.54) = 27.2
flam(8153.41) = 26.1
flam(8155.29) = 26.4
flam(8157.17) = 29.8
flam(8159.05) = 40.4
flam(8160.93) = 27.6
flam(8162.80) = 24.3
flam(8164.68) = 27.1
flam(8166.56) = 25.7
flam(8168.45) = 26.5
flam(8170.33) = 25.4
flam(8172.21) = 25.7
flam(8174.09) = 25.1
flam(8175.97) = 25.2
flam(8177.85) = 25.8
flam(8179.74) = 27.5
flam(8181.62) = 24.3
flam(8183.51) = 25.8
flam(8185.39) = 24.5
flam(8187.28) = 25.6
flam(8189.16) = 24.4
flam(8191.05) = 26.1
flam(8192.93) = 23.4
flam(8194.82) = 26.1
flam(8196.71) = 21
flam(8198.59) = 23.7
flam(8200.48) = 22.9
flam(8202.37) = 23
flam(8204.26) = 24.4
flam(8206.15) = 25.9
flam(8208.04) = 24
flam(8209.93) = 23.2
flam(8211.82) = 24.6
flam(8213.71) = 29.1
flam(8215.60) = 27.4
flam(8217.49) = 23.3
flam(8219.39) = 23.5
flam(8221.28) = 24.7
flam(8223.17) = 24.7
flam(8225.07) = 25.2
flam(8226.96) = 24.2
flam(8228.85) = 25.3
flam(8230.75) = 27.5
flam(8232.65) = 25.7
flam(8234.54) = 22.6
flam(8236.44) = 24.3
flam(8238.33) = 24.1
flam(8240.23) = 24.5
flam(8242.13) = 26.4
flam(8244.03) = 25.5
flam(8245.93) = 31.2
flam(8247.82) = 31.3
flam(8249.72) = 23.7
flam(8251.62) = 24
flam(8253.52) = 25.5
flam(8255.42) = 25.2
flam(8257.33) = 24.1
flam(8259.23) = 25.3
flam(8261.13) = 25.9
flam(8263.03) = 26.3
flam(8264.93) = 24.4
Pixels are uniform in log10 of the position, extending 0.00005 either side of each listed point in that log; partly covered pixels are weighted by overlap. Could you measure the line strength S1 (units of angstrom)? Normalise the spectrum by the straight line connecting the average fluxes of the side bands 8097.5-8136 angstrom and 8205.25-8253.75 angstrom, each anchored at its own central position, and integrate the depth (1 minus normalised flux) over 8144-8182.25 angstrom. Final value -2.43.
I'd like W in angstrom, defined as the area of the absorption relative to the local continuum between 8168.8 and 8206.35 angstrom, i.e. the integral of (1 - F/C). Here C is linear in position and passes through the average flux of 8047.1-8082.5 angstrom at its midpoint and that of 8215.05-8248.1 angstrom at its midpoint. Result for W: 0.76 angstrom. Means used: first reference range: 24.8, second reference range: 25.5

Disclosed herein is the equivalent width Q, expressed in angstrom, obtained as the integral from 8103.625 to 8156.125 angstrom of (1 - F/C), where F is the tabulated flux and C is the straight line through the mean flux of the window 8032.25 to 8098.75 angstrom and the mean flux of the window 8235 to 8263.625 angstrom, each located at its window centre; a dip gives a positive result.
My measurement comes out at 0.49 angstrom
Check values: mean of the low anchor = 24.8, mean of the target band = 24.9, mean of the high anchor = 25.8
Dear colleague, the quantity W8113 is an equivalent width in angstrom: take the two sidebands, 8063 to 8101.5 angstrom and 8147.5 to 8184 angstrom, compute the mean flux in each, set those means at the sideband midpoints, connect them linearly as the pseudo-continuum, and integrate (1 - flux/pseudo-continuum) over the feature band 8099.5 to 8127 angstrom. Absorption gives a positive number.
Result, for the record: 0.6 angstrom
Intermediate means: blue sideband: 24.8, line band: 25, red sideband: 26.9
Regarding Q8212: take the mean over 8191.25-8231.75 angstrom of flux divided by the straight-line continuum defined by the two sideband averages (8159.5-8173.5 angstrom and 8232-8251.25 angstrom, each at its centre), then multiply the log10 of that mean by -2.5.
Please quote 0.06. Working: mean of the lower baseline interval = 26.5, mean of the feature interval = 24.7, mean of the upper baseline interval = 25.9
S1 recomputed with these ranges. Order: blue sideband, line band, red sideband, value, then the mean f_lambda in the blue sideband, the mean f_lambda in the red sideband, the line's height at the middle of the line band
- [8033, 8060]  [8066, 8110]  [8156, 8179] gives 1.7 angstrom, 25.2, 27.4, 25.9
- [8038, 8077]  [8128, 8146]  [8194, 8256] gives 0.4 angstrom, 24.8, 25.1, 24.9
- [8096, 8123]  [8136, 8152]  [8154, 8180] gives 0.7 angstrom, 25.1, 27.3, 26.4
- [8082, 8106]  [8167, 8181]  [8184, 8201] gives -0.8 angstrom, 25.2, 24.3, 24.5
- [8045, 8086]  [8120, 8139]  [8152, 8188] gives 0.9 angstrom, 24.8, 26.8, 26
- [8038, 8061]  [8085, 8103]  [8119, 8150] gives -0.2 angstrom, 25.2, 24.9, 25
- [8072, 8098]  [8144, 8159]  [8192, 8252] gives -1.5 angstrom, 24.4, 25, 24.7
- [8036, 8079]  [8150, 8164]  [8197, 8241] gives -2.3 angstrom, 24.8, 24.6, 24.7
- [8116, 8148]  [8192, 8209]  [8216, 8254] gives 0.9 angstrom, 24.8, 25.4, 25.2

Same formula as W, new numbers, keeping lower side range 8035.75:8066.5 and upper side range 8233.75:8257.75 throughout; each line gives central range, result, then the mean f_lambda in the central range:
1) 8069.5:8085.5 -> 0.47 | 24.4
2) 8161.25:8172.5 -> -0.22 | 25.9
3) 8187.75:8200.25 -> 0.67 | 24.1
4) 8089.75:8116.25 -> 0.40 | 24.8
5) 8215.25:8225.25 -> 0.36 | 24.6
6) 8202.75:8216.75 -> 0.07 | 25.4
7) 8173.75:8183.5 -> -0.08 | 25.6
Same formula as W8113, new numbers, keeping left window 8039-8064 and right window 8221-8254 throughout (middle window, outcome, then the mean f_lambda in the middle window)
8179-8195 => 0.1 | 25.2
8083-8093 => 0.2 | 24.6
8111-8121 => 0.7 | 23.6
